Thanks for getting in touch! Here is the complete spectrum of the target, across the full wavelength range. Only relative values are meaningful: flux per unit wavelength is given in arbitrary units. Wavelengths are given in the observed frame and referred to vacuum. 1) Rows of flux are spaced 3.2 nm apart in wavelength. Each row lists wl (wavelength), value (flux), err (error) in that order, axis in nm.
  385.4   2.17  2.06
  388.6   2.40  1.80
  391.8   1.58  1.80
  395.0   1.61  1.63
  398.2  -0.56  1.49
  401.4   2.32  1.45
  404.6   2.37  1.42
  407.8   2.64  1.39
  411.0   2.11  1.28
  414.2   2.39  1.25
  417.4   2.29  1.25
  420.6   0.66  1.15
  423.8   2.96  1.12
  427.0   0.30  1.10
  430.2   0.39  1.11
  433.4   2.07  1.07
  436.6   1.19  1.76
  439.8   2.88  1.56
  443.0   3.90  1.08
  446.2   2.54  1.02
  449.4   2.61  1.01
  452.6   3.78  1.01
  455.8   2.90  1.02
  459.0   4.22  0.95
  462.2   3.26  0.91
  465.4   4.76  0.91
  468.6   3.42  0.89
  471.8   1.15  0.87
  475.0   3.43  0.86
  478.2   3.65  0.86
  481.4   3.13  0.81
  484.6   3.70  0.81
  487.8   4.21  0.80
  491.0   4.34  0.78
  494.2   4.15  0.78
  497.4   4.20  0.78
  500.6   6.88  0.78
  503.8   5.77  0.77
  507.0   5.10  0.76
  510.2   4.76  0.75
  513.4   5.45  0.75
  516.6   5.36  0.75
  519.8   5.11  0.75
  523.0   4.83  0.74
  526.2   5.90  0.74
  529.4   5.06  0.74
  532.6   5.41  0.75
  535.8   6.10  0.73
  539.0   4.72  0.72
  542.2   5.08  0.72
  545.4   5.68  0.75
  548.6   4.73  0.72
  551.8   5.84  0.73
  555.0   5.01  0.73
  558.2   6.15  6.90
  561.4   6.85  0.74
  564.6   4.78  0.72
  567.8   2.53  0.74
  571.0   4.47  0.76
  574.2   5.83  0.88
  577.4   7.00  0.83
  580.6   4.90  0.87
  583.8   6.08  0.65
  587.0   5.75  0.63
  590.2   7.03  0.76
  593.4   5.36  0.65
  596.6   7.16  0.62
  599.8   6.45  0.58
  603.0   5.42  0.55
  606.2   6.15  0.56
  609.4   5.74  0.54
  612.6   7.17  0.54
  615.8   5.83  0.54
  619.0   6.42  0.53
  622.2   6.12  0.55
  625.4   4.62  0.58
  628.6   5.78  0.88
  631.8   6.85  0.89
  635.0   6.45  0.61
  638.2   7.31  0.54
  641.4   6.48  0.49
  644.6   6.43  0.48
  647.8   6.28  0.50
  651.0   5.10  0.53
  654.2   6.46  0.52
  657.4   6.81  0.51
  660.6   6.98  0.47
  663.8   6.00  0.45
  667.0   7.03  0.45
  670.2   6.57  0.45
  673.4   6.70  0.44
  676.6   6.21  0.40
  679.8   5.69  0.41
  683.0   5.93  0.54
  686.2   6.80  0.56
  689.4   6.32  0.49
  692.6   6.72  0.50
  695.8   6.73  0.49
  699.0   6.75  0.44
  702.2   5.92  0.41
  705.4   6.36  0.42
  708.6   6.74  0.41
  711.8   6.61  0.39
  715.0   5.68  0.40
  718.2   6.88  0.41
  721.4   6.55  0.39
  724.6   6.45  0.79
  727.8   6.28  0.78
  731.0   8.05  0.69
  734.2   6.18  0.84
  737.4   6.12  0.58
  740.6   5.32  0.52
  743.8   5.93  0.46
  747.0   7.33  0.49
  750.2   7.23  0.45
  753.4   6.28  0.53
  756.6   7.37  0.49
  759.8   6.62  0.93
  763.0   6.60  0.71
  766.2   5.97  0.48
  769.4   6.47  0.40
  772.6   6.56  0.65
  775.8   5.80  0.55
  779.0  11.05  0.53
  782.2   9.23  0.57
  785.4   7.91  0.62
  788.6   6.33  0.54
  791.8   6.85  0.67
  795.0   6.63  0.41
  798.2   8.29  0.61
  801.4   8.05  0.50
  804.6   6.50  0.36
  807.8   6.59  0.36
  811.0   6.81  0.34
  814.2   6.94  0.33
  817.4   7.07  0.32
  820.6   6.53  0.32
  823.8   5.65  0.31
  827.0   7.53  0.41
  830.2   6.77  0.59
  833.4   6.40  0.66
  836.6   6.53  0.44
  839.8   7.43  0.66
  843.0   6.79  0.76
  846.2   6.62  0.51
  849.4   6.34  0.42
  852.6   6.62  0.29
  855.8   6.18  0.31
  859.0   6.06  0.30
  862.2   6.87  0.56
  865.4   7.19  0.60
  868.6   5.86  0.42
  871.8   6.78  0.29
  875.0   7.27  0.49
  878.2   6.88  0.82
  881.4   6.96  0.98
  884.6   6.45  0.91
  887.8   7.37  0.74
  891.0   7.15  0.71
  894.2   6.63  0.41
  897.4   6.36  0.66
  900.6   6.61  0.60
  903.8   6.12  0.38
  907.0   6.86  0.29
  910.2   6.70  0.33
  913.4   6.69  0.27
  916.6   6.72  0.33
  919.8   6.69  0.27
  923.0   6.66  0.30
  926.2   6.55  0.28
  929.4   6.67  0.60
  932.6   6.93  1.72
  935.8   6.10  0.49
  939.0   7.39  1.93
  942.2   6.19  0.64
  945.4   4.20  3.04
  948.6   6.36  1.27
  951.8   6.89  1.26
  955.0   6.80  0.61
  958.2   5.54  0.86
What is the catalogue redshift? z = 0.19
